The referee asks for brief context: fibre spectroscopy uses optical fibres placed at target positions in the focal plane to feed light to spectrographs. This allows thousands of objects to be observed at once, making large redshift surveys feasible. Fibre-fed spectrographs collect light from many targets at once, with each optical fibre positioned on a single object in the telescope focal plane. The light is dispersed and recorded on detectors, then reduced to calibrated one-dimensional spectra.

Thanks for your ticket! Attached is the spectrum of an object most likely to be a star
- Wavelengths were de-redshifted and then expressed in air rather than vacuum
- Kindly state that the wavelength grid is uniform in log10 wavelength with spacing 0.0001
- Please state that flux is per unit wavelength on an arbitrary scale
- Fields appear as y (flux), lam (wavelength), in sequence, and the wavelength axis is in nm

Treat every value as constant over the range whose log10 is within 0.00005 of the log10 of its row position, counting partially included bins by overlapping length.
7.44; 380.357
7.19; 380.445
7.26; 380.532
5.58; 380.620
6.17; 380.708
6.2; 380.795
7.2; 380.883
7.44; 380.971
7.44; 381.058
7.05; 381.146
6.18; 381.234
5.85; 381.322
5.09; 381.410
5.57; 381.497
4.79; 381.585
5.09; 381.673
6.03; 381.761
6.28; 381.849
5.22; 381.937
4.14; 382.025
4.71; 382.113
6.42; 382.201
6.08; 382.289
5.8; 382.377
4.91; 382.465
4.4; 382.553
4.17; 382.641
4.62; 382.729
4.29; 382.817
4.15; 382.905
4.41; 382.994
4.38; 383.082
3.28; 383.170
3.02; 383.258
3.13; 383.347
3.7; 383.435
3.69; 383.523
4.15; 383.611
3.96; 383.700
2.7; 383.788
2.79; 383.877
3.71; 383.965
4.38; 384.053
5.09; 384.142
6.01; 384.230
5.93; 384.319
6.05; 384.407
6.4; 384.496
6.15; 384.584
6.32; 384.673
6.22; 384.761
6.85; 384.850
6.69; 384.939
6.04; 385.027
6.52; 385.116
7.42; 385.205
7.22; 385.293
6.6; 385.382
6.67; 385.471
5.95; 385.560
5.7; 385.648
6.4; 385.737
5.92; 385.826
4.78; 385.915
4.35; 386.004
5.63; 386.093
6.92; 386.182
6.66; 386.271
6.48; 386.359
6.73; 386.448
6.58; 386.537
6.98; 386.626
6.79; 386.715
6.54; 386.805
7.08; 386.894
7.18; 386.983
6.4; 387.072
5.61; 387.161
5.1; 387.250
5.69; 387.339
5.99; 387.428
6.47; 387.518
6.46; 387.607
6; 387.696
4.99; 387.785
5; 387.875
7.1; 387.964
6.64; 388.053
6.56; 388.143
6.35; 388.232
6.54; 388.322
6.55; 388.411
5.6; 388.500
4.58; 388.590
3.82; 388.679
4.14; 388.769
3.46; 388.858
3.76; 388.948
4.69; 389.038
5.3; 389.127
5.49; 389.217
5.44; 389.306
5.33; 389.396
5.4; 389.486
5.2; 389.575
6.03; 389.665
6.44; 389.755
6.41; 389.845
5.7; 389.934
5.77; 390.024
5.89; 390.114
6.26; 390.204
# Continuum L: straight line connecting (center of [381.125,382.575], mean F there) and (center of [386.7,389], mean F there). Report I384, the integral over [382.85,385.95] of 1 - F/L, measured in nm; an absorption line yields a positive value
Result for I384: 0.225 nm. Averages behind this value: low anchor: 5.5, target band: 5.21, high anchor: 5.77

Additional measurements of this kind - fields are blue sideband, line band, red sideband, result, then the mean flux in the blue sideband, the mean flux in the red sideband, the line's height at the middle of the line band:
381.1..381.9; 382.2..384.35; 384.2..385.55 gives 0.634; 5.76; 6.46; 6.13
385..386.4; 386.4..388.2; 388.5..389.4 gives -0.291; 6.21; 4.62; 5.42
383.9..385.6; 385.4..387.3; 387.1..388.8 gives -0.095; 6.08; 5.77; 5.92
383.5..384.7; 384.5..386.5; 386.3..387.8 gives -0.283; 4.81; 6.33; 5.53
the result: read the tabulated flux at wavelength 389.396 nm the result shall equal 5.33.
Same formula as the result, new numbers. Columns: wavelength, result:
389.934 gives 5.7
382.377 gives 5.8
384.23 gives 6.01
